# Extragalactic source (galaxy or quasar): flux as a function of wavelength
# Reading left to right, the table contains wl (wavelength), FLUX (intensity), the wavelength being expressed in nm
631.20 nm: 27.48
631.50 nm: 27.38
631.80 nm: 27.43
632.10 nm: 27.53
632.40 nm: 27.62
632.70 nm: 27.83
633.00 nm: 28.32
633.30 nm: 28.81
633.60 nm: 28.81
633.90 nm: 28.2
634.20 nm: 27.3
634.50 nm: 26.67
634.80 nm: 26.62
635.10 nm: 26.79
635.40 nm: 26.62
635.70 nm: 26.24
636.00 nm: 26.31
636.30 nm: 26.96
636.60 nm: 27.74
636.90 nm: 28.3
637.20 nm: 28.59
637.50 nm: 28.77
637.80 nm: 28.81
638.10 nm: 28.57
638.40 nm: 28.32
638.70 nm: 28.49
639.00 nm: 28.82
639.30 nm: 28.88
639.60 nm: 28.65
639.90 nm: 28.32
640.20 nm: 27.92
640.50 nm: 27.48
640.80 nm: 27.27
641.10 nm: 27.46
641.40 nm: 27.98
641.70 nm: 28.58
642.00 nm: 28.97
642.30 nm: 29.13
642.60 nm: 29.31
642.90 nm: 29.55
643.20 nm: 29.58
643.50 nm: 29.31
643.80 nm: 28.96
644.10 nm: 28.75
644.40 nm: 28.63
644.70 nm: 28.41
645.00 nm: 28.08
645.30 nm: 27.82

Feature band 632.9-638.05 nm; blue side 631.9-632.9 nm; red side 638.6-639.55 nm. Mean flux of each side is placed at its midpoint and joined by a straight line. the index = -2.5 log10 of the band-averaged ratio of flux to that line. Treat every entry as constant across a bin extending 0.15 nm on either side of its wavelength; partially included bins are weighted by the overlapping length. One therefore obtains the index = 0.02 mag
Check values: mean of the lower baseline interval 27.7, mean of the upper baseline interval 28.7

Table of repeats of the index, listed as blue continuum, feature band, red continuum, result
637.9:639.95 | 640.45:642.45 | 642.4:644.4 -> 0.03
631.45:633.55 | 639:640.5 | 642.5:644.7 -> 0.01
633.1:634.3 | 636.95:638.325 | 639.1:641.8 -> -0.02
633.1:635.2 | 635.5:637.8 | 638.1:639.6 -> 0.02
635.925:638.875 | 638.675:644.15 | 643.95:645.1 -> -0.01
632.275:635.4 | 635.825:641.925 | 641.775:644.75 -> 0.01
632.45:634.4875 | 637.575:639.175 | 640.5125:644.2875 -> -0.01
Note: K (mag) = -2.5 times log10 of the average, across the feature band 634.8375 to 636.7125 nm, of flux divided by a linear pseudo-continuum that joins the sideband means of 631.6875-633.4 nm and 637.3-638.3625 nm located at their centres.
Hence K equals 0.06 mag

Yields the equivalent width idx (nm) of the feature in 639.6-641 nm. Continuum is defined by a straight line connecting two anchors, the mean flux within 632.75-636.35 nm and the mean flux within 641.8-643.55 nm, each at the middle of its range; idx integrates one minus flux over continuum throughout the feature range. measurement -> 0.04 nm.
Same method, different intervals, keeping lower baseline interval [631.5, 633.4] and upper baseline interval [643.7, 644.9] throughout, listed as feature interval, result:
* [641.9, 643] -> -0.03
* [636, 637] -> 0.02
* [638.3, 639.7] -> -0.02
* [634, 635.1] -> 0.04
